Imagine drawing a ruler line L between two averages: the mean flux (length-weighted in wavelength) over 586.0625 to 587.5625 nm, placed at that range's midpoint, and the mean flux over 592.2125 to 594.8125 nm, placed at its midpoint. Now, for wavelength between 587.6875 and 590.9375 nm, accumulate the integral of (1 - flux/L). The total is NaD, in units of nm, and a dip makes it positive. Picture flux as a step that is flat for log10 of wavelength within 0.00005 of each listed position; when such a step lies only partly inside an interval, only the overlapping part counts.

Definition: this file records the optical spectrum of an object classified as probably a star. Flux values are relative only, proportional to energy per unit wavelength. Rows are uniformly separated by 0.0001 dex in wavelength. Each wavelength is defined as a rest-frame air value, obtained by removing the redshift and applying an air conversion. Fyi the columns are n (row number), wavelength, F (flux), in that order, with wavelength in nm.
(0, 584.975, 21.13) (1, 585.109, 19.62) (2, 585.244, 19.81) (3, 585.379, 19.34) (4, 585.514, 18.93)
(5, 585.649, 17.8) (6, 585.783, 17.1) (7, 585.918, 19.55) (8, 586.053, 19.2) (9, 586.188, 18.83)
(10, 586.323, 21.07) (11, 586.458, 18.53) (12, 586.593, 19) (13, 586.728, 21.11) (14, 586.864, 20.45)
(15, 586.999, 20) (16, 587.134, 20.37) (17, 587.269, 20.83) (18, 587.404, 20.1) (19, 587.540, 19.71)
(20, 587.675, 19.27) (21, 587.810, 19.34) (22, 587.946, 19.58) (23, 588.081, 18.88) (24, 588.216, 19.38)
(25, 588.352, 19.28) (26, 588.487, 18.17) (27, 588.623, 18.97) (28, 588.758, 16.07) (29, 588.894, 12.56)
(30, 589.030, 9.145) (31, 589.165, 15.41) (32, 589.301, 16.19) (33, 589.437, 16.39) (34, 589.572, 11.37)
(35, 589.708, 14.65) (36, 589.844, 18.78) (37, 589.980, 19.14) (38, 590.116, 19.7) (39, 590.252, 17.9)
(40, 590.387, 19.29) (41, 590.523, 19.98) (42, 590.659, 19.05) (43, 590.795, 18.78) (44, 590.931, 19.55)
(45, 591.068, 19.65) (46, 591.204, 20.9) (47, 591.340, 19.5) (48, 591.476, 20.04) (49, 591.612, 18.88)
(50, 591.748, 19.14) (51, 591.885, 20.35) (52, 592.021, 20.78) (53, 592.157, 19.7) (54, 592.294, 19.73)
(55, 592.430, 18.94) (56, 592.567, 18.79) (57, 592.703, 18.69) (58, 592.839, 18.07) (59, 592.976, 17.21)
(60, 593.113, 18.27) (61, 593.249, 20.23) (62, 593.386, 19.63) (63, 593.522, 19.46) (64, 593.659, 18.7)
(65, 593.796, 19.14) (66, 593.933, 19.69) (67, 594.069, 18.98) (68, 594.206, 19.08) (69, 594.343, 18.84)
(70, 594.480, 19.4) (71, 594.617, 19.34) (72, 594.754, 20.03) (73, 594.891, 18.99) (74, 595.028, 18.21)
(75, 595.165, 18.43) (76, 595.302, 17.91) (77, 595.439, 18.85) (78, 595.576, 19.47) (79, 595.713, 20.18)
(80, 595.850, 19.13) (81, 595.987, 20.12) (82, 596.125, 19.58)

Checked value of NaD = 0.37 nm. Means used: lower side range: 20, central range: 17.4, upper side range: 19.1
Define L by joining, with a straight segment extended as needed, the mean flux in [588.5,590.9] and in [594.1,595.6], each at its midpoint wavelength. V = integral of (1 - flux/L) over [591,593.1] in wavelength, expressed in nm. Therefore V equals -0.19 nm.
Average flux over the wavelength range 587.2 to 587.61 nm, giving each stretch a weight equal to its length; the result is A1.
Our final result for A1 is 20.2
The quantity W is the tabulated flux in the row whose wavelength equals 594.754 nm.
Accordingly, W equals 20.03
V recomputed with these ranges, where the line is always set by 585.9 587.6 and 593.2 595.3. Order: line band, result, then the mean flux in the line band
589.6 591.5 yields 0.062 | 18.9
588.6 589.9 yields 0.322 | 14.8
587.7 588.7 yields 0.035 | 19.1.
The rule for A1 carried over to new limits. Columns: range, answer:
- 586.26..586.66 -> 19.5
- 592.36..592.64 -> 18.9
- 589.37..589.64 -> 13.9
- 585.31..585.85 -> 18.3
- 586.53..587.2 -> 20.2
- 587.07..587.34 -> 20.6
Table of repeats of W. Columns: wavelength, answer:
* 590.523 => 19.98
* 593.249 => 20.23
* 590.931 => 19.55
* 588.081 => 18.88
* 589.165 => 15.41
